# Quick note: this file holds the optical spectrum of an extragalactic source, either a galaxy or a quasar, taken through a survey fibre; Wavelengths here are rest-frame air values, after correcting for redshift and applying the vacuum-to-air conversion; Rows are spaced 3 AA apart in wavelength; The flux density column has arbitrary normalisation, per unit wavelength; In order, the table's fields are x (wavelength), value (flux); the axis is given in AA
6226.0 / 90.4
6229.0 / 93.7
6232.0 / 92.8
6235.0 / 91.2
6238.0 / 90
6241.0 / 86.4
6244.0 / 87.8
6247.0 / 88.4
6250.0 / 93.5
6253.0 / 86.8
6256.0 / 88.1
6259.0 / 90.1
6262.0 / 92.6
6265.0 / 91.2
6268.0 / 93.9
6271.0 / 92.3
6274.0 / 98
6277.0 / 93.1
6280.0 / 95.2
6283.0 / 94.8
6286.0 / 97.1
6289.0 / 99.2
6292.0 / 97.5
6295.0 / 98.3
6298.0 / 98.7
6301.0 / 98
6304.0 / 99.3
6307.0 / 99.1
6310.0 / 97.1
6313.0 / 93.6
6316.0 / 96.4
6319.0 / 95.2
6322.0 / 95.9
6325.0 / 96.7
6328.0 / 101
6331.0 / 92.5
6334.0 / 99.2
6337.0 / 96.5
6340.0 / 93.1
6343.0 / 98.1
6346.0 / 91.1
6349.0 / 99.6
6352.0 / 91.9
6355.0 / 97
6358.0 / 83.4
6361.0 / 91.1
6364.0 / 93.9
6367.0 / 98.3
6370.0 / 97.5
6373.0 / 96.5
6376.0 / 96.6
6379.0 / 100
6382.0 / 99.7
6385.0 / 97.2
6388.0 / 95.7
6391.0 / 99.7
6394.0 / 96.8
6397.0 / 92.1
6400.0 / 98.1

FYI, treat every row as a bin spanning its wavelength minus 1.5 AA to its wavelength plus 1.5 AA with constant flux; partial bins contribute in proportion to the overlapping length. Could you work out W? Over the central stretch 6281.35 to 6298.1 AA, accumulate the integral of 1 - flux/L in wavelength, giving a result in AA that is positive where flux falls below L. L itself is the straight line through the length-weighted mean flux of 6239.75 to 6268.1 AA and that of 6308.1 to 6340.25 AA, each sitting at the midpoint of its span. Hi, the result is -0.8 AA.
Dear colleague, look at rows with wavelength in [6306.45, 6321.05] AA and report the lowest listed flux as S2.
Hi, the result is 93.6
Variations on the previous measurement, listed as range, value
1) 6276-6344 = 92.5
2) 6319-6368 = 83.4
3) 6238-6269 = 86.4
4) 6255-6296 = 88.1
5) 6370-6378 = 96.5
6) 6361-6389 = 91.1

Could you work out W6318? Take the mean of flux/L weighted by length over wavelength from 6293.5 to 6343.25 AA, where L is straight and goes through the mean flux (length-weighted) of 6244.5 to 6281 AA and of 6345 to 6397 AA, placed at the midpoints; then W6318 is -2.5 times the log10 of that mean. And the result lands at -0.04 mag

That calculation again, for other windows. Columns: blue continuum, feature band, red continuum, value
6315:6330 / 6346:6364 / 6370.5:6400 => 0.05 mag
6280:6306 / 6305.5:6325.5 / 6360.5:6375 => 0.01 mag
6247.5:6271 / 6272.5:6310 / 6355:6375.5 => -0.06 mag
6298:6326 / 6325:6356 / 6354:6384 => 0.00 mag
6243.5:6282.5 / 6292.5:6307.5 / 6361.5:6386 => -0.06 mag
